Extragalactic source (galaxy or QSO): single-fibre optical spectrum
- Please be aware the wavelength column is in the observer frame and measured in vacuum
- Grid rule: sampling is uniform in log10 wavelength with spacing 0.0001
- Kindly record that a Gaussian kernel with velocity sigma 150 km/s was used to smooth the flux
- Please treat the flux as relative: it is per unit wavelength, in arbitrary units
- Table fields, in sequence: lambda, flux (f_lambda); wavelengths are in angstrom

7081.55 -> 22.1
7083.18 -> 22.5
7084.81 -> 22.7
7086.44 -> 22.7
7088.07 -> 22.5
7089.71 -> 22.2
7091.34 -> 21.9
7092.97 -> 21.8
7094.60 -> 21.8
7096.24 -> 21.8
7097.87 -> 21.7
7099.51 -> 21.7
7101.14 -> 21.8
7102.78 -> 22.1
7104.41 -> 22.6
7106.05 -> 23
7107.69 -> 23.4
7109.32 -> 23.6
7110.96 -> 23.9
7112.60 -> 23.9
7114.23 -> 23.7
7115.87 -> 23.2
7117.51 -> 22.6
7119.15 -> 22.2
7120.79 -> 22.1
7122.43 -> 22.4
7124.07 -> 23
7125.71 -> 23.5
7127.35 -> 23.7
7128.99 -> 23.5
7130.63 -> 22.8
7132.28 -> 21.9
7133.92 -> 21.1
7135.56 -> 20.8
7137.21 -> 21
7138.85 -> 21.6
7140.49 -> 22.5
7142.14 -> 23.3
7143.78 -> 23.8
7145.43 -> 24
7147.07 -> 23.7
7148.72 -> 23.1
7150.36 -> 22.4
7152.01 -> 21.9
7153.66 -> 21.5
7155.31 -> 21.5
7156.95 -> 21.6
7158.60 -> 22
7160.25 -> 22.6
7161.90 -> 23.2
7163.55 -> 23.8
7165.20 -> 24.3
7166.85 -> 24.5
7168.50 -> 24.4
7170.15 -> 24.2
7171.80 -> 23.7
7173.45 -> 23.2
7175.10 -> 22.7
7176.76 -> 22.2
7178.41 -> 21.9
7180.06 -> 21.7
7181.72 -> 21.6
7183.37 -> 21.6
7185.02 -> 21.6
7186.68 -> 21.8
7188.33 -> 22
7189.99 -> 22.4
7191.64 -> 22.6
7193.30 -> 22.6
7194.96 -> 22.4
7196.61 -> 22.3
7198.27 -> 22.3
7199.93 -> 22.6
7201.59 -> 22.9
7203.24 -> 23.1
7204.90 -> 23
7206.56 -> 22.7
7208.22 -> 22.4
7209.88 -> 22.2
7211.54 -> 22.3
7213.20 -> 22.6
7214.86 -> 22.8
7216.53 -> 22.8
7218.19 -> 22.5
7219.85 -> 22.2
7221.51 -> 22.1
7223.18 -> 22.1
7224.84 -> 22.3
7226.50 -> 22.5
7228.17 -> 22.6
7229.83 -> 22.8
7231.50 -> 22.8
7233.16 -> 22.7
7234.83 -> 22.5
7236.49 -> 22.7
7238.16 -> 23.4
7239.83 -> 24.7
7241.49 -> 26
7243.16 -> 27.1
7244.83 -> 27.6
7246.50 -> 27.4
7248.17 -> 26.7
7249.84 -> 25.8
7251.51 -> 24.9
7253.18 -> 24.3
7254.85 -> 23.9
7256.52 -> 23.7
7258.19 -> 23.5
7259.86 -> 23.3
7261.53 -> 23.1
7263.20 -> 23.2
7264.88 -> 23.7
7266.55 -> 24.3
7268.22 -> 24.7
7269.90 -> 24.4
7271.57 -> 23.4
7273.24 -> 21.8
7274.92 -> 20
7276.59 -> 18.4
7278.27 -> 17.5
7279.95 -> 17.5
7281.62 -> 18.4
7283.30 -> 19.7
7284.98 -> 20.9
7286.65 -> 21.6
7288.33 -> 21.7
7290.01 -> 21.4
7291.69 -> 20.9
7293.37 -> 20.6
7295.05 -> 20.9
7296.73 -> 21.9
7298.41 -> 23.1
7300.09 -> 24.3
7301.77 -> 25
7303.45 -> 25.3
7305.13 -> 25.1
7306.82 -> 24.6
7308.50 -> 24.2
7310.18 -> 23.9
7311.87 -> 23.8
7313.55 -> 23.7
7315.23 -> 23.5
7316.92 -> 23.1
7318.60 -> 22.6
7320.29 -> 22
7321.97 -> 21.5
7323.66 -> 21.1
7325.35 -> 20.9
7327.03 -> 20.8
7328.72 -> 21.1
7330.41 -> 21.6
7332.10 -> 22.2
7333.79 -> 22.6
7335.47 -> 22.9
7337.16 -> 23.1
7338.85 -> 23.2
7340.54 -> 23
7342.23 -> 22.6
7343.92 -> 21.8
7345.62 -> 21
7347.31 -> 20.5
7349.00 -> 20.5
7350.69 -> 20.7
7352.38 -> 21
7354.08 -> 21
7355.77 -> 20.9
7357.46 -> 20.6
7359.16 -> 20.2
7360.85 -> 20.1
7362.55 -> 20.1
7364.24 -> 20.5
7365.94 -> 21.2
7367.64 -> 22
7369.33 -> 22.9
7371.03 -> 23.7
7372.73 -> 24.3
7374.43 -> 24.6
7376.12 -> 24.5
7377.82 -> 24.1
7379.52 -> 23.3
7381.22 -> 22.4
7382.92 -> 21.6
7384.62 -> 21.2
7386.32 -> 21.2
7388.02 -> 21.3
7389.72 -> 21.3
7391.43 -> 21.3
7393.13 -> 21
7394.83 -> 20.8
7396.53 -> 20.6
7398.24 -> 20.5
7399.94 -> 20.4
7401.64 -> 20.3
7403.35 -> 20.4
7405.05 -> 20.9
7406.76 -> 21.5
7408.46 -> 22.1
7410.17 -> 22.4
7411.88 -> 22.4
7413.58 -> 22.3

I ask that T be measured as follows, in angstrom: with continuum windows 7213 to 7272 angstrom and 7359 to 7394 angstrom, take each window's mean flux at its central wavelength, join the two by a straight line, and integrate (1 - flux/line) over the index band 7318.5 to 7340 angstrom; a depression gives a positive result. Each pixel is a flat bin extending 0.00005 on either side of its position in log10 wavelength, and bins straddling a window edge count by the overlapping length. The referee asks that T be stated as 0.7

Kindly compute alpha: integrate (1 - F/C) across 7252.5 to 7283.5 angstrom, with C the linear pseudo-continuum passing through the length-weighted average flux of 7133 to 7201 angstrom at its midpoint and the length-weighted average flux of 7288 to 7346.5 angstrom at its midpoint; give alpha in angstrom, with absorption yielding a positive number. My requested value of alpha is 0.69 angstrom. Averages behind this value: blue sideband 22.5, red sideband 22.6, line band 22.1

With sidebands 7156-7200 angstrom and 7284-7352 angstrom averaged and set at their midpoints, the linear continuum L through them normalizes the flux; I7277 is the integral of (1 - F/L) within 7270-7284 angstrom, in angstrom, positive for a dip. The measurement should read 1.6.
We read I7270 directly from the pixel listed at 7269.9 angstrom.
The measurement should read 24.4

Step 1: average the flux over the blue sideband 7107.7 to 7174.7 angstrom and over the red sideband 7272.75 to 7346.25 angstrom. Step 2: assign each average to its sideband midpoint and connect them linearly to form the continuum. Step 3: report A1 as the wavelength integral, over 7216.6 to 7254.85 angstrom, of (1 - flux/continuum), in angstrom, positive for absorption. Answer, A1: -2.7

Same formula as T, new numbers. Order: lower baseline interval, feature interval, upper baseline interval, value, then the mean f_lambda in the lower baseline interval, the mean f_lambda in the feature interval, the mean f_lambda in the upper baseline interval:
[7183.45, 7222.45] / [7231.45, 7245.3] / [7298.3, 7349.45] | -1.16 angstrom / 22.4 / 24.4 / 22.7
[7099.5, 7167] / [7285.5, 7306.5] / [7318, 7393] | -0.58 angstrom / 22.7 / 22.7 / 21.8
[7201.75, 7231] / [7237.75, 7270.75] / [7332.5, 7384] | -3.53 angstrom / 22.5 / 24.8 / 22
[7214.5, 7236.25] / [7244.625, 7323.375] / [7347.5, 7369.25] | -3.96 angstrom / 22.5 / 22.9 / 20.8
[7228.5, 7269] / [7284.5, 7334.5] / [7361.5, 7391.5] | 1.79 angstrom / 24.3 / 22.5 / 22.3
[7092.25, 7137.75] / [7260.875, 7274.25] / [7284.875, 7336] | -0.58 angstrom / 22.5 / 23.5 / 22.6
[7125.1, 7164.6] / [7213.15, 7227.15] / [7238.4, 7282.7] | 0.41 angstrom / 22.5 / 22.4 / 23.4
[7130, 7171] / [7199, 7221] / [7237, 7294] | 0.20 angstrom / 22.7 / 22.6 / 22.9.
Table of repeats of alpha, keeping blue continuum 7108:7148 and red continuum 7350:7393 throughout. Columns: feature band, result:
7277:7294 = 1.69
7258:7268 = -0.59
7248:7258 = -1.05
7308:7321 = -0.75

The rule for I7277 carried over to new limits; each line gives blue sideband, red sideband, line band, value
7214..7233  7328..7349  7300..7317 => -1.60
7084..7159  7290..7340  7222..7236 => 0.06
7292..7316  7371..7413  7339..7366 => 1.90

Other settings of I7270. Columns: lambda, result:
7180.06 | 21.7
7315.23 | 23.5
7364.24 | 20.5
